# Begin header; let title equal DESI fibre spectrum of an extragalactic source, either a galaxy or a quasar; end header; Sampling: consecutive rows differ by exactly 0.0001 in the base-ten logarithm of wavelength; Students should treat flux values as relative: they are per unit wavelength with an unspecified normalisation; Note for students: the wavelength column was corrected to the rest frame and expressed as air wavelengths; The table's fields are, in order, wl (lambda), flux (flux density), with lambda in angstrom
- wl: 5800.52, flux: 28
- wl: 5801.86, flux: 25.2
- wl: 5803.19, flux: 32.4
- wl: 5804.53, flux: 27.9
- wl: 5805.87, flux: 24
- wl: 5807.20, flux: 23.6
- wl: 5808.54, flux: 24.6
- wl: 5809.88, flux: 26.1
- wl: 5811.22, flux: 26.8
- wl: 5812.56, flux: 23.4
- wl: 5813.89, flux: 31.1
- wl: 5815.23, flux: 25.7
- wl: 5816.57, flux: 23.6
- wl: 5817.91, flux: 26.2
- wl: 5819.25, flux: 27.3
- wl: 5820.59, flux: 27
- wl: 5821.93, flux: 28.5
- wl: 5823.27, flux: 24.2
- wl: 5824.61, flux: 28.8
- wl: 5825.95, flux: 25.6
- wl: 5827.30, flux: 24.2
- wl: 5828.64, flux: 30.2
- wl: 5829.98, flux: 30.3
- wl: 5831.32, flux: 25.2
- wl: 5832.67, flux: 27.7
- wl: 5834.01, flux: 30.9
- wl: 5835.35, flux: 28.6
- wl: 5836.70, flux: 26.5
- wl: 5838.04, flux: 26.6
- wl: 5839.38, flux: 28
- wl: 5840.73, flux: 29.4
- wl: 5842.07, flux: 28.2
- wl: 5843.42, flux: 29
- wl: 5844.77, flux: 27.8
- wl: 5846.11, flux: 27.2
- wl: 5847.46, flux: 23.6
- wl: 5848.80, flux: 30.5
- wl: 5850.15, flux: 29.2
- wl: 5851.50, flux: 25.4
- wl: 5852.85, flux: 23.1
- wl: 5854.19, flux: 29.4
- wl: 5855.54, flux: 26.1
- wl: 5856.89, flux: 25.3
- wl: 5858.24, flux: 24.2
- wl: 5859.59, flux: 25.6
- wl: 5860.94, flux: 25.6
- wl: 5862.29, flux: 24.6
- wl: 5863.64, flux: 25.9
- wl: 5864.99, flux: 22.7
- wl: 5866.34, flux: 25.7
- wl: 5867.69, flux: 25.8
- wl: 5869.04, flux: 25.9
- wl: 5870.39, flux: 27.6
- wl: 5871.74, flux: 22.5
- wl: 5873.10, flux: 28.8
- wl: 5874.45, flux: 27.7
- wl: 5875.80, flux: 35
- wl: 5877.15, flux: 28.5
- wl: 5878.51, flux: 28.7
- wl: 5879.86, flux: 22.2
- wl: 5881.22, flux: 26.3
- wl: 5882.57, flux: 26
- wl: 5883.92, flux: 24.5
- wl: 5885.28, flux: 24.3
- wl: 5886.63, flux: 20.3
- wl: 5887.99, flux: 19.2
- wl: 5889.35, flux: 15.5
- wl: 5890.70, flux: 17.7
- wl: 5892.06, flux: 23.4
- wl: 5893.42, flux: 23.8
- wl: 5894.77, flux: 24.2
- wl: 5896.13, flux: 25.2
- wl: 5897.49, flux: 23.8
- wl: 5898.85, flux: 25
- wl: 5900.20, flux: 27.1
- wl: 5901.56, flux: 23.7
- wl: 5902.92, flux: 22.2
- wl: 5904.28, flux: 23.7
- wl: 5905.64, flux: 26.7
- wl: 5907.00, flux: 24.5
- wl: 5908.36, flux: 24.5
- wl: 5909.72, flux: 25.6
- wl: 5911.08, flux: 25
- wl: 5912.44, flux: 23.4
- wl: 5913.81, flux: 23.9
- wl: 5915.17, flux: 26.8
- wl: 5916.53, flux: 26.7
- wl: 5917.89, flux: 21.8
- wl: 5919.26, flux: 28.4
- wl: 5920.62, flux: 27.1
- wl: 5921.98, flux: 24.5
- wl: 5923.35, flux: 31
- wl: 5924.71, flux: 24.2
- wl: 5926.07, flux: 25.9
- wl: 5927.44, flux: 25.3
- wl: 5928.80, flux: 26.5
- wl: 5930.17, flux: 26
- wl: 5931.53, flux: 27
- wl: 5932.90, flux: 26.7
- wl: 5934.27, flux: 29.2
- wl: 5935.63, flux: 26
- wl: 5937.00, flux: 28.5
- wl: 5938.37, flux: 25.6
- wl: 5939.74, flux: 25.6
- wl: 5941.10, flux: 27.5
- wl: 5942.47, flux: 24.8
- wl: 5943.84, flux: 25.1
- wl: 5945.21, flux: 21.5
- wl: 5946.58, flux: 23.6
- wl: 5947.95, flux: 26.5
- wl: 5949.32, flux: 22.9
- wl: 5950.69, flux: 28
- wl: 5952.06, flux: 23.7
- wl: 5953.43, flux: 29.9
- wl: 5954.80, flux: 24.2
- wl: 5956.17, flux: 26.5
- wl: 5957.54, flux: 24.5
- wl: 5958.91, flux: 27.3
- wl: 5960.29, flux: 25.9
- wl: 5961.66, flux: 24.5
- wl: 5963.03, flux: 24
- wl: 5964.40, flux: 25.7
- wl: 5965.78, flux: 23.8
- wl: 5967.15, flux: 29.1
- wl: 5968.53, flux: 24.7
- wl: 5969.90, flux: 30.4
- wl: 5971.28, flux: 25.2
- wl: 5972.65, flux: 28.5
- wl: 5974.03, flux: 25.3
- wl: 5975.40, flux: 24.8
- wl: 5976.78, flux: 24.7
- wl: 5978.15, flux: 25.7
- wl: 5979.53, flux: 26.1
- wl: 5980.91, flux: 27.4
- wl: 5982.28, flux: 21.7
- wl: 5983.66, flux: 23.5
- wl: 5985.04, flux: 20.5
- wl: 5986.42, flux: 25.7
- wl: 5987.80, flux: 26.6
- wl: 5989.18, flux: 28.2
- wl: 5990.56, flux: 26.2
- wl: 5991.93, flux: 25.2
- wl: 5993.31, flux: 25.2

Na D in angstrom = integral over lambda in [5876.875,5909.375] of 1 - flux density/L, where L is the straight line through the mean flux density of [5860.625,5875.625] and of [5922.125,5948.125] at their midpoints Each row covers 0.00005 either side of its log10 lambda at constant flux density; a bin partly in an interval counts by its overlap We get 2.87 angstrom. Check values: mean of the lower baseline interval 26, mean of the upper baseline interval 26.1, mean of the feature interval 23.8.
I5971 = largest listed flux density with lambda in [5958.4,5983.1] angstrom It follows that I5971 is 30.4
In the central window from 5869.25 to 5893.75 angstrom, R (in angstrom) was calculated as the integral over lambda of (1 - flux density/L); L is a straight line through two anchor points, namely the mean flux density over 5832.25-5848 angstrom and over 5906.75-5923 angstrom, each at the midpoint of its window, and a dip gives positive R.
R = 1.7 angstrom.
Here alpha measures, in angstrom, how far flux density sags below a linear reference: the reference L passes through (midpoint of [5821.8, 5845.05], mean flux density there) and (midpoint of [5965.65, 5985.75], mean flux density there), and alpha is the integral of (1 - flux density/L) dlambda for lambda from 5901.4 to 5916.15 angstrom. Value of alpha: 1.1 angstrom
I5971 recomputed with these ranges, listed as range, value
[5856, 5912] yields 35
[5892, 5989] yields 31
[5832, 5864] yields 30.9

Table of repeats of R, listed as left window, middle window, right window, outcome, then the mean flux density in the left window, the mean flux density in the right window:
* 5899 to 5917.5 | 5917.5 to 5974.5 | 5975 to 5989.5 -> -2.6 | 24.9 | 24.9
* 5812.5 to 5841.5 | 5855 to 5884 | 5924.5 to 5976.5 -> 0.7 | 27.3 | 25.9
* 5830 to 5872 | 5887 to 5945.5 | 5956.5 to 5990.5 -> 2.7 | 26.7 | 25.6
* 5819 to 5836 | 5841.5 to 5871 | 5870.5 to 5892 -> -0.4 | 27.6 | 24.5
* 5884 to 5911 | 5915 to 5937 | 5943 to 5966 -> -2.1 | 23.2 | 25.2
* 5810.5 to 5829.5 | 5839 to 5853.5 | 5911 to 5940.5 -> -0.5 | 26.7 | 26.2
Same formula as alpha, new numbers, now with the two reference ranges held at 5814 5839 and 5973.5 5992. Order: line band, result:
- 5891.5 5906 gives 1.01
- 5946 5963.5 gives -0.03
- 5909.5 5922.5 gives 0.34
